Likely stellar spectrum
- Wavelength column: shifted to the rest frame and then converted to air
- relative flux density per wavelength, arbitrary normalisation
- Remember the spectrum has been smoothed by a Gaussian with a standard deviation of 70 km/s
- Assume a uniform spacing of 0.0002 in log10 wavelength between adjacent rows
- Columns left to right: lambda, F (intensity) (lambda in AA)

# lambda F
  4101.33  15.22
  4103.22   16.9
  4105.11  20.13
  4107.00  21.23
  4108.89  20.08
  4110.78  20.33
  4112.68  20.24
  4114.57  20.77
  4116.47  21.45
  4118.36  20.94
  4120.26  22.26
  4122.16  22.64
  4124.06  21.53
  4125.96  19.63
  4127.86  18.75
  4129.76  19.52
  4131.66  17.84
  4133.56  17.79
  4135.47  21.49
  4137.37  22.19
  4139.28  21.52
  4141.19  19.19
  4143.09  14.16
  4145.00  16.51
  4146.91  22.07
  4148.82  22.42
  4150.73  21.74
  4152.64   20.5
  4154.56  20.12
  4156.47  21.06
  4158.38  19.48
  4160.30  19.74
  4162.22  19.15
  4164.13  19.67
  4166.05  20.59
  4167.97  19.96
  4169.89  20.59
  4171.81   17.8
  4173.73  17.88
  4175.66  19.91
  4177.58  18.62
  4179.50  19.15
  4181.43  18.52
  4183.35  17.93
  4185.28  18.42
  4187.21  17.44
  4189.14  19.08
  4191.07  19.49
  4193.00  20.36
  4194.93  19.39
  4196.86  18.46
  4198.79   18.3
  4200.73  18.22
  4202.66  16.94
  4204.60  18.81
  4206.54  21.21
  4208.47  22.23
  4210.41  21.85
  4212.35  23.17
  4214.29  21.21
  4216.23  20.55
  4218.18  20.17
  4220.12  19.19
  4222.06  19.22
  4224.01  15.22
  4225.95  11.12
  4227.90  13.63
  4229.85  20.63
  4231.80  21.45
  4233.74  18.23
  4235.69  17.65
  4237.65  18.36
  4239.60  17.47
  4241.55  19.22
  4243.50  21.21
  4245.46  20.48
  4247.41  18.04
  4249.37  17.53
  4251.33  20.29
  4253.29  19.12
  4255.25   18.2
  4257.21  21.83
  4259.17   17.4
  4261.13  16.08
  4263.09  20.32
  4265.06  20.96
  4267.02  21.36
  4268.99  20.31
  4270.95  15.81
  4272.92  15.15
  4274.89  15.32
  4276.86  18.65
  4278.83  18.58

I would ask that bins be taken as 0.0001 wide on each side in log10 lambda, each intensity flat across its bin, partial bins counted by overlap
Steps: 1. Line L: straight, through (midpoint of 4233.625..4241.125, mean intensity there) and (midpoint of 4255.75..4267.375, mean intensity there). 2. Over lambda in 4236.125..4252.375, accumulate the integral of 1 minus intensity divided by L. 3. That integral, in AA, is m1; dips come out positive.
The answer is -0.5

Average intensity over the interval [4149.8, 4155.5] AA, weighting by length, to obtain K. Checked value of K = 20.8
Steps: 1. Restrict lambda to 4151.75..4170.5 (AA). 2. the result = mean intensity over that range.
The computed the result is 20.1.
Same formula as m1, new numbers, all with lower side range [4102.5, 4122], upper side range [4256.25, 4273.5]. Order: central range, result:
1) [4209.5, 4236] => 0.7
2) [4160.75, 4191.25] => 1.3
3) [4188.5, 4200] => 0.3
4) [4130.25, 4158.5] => 0.5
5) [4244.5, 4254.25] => 0.0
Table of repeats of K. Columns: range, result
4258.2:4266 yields 18.7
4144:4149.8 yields 20.3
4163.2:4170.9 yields 20.2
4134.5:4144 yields 19.7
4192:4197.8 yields 19.4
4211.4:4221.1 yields 20.9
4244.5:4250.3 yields 18.7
